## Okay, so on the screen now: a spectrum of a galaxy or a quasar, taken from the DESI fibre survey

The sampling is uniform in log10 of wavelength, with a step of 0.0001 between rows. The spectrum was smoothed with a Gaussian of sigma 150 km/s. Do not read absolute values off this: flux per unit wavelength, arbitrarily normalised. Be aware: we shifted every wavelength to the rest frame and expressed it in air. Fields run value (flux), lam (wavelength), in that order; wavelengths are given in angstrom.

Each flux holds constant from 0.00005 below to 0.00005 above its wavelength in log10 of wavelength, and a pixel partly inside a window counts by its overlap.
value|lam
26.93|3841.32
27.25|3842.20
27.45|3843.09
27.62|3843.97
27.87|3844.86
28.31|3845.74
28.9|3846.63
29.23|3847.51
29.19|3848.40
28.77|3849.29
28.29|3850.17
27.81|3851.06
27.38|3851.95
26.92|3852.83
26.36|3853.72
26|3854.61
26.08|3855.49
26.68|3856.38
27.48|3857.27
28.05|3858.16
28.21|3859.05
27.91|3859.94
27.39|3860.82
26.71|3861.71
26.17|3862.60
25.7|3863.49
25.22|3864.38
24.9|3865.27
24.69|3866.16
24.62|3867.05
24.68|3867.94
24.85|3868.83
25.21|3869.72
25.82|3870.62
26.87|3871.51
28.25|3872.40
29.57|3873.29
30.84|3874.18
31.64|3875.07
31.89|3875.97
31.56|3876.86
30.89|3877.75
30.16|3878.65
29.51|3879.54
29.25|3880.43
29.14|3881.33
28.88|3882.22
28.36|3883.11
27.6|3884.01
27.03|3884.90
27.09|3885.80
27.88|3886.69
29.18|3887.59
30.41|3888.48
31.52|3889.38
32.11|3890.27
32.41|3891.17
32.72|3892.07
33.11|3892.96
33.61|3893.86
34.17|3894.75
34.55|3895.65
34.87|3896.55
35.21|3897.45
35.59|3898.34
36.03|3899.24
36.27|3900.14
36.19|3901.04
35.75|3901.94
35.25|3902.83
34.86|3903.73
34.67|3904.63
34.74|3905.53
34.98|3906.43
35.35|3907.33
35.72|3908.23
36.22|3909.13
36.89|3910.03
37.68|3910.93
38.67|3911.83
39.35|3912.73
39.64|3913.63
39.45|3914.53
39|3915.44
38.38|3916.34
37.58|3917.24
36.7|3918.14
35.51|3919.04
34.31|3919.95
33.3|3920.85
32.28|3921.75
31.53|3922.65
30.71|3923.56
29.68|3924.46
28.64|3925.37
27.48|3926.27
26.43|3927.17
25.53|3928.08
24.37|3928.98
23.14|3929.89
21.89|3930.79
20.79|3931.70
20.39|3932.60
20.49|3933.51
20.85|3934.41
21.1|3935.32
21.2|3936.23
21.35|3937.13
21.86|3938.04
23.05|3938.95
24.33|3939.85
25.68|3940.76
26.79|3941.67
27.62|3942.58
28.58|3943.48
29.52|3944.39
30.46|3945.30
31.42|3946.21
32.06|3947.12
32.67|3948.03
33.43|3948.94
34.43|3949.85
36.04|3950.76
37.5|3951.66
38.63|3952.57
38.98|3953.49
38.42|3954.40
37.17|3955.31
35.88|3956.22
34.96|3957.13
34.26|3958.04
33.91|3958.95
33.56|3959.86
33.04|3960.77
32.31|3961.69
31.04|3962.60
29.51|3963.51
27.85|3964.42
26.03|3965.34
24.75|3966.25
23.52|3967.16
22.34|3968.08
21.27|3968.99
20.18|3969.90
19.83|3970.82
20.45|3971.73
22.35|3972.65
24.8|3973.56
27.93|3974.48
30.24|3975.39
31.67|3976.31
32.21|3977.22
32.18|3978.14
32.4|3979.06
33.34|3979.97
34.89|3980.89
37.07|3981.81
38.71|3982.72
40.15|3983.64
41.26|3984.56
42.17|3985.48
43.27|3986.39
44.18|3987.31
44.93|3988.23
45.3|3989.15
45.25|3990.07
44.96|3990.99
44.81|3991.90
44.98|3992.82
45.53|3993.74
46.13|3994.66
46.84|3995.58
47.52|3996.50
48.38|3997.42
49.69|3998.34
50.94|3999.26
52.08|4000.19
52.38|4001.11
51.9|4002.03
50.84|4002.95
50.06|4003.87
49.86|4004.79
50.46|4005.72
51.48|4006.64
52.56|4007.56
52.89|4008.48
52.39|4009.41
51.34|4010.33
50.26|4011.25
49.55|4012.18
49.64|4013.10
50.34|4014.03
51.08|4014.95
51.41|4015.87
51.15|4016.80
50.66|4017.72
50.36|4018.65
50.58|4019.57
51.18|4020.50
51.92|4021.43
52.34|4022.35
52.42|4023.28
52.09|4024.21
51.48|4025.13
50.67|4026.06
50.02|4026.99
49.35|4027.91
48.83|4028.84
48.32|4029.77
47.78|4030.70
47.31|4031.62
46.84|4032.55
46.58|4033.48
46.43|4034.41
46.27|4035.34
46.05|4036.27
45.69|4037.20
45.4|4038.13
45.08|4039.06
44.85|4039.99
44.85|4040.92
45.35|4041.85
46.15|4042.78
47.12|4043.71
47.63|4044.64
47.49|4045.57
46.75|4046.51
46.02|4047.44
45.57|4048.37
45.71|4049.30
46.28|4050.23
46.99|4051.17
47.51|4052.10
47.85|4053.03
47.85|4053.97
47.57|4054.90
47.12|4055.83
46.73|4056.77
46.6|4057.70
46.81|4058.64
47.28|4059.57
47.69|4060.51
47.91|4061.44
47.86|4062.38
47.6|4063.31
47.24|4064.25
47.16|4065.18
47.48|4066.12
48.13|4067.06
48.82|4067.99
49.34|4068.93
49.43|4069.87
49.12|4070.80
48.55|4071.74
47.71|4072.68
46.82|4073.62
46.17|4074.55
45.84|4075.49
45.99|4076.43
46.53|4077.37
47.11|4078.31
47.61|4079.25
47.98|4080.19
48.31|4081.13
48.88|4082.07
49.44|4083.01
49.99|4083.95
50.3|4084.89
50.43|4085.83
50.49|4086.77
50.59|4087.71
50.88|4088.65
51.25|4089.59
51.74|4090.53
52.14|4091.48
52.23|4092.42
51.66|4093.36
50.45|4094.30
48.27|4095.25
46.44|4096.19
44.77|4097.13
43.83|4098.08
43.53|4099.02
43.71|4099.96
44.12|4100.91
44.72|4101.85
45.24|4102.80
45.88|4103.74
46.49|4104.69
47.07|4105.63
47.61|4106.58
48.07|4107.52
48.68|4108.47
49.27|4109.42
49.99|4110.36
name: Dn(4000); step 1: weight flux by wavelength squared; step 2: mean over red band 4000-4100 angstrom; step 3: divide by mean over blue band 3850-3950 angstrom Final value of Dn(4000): 1.8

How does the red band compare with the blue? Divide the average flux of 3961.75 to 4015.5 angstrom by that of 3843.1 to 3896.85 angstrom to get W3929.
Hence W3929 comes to 1.4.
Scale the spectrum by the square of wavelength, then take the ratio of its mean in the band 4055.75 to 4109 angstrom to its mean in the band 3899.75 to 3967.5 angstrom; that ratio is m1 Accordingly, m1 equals 1.64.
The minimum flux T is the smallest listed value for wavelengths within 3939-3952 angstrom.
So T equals 24.33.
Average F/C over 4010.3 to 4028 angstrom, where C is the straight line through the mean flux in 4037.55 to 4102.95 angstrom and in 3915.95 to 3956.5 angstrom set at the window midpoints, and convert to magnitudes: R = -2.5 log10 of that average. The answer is -0.24 mag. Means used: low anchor 29.5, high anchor 47.6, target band 50.9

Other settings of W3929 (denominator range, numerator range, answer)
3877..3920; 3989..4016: 1.46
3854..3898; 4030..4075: 1.63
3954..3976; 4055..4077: 1.66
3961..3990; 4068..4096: 1.55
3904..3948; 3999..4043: 1.64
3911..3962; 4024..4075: 1.54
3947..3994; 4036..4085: 1.39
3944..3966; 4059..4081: 1.43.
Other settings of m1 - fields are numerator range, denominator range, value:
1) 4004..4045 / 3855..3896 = 1.85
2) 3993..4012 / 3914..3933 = 1.72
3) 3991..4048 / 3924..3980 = 1.79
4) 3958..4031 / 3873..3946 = 1.43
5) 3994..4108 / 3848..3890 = 1.90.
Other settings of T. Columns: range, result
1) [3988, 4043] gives 44.81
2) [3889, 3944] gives 20.39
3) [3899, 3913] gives 34.67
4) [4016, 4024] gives 50.36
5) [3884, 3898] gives 27.03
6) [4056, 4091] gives 45.84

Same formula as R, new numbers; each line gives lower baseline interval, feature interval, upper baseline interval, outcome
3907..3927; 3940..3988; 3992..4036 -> 0.306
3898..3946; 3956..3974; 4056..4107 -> 0.271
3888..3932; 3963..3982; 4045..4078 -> 0.395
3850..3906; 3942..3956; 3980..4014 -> 0.186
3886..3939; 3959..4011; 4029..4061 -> 0.034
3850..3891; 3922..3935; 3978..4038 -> 0.389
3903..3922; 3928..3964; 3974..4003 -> 0.315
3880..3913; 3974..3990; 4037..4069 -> 0.096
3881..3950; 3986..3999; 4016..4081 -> -0.130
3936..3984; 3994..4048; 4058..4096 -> -0.235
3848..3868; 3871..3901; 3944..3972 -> -0.120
